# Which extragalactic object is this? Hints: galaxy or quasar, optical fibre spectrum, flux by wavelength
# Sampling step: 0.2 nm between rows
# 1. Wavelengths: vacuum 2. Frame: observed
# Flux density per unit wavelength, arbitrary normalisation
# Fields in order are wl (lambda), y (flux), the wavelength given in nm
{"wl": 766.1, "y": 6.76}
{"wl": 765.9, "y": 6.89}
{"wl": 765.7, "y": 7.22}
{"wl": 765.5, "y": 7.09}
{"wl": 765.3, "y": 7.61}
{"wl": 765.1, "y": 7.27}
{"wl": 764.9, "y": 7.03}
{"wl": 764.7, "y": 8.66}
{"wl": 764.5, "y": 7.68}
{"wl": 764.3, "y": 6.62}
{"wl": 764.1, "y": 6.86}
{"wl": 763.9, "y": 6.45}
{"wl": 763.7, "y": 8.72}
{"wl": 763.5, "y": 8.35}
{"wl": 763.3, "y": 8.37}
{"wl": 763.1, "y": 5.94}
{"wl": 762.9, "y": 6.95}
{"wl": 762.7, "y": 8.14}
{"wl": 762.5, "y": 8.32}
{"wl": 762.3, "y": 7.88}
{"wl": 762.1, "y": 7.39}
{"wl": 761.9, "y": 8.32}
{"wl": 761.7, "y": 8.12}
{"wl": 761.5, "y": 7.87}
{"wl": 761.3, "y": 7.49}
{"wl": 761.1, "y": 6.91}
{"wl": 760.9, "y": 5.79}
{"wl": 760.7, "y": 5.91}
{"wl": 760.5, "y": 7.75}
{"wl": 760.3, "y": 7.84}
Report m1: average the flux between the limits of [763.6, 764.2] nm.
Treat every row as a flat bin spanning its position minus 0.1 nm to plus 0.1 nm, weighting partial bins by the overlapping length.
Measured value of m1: 7.34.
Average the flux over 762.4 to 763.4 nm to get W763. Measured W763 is 7.54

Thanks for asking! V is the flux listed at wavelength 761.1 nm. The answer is 6.91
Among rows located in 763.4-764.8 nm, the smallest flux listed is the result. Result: 6.45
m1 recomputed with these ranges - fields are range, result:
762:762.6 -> 7.86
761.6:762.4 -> 7.93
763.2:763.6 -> 8.36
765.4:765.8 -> 7.16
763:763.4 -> 7.15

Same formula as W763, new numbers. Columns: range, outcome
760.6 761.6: 6.79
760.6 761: 5.85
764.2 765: 7.5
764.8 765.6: 7.25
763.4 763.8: 8.54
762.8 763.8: 7.67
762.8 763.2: 6.45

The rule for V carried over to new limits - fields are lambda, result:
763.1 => 5.94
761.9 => 8.32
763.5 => 8.35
